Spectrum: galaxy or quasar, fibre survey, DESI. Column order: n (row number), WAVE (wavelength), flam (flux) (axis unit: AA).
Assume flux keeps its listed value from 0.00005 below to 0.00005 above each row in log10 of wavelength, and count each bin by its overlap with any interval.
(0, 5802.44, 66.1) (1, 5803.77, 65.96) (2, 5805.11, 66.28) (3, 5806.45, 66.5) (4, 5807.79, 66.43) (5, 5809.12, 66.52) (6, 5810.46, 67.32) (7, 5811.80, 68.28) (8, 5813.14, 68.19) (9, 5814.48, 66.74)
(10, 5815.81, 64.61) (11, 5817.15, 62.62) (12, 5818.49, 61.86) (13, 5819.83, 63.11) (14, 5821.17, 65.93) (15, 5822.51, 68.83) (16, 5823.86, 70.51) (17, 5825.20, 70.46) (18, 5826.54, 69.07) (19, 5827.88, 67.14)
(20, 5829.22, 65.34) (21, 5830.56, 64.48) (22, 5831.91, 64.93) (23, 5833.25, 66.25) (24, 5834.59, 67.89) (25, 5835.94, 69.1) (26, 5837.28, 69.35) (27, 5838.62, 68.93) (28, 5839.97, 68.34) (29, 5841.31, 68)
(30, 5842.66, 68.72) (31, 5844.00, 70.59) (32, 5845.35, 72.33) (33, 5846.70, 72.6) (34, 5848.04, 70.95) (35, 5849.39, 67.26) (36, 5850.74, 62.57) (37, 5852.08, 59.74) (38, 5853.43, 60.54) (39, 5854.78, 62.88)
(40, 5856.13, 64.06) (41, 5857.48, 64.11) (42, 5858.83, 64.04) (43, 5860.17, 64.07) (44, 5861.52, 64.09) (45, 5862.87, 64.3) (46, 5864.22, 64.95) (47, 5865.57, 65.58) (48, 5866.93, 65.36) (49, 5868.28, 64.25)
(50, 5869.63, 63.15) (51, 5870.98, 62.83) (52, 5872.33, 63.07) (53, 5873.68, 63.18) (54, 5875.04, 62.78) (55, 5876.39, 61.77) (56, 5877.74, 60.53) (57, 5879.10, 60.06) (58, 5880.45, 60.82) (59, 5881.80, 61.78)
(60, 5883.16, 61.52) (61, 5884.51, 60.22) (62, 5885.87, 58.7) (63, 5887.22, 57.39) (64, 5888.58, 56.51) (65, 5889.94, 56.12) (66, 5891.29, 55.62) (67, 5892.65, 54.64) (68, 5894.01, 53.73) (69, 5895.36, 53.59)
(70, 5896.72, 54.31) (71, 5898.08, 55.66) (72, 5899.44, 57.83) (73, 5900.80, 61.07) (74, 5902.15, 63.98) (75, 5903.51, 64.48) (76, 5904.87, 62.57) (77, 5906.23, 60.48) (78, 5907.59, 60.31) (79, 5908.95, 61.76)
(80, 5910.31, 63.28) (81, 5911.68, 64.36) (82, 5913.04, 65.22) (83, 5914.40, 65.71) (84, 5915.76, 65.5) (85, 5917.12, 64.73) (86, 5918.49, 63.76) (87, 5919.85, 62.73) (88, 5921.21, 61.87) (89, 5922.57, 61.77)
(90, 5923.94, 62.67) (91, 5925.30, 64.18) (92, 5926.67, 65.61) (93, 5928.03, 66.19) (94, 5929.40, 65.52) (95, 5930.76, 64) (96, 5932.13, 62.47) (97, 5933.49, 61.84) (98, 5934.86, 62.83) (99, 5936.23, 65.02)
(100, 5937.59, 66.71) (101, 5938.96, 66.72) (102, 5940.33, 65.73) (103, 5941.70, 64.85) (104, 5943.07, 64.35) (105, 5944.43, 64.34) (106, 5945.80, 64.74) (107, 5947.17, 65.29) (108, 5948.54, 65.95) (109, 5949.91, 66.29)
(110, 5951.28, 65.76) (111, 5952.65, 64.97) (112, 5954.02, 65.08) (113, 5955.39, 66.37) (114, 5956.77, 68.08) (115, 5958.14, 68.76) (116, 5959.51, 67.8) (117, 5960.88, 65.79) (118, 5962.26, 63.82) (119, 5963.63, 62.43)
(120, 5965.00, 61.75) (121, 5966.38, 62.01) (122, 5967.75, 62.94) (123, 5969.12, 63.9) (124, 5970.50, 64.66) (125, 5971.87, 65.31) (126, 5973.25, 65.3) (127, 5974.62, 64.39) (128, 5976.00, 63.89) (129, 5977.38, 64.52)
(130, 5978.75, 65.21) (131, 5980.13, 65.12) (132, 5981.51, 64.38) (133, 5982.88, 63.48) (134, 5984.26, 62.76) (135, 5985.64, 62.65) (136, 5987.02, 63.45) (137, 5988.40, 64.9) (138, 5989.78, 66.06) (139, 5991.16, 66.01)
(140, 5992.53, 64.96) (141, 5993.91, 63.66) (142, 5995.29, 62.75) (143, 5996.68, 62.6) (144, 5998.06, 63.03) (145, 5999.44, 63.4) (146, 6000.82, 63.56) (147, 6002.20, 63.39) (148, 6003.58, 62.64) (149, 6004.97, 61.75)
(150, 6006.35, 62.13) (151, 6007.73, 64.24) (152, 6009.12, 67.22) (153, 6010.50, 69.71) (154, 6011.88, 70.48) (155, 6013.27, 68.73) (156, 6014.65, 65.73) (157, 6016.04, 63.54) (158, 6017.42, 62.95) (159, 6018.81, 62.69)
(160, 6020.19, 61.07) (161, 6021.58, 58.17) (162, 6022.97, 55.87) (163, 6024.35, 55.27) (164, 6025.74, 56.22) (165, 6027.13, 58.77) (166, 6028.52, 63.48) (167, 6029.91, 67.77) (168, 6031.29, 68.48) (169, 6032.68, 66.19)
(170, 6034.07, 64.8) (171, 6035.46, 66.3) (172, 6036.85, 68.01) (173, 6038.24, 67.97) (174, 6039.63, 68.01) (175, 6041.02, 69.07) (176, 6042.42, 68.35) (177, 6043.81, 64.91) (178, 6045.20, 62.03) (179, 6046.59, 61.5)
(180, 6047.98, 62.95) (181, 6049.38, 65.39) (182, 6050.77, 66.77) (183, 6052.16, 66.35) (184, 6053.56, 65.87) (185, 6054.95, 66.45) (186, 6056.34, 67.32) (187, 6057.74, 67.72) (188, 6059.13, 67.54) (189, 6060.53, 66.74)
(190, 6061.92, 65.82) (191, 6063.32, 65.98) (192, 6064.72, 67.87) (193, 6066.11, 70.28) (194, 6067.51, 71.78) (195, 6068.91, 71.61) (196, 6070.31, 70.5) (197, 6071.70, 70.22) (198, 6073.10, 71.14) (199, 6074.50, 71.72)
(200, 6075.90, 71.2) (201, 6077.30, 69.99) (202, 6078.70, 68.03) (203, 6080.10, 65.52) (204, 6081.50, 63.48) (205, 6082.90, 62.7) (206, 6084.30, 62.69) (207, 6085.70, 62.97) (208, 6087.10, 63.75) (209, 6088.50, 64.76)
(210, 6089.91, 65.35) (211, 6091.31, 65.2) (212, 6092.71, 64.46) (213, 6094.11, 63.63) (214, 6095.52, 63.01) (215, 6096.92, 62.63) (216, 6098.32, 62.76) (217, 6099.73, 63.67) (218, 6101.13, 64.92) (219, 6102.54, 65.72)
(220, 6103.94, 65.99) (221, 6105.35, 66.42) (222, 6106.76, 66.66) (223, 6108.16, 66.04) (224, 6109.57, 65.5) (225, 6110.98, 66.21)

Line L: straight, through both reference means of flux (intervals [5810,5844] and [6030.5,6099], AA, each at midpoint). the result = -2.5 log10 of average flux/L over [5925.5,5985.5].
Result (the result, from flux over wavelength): 0.03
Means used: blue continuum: 67.1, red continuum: 66.5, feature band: 64.8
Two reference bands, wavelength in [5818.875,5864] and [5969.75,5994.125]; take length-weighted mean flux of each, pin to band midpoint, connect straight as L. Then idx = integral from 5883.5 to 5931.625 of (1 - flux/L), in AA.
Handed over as 3.4 AA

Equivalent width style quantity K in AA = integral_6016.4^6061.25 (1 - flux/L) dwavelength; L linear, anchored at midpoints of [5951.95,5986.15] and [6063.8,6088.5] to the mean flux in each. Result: 1.6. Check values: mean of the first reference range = 64.6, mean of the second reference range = 67.9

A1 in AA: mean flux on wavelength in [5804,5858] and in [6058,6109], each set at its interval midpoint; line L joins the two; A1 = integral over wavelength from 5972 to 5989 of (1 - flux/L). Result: 0.6 AA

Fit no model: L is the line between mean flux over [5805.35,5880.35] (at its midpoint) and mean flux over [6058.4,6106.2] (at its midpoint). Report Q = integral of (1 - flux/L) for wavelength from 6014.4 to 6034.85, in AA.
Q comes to 1.3 AA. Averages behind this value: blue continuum 65.7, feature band 62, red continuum 66.5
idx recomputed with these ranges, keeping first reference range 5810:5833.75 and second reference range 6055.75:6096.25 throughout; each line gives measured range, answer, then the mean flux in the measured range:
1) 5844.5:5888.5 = 2.05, 63.4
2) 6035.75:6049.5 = 0.22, 65.8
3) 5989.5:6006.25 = 0.82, 63.5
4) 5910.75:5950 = 1.28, 64.5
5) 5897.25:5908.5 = 0.99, 60.7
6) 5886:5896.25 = 1.70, 55.5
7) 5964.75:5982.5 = 0.69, 64.2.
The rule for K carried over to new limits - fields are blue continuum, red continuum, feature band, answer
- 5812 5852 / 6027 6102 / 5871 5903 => 3.86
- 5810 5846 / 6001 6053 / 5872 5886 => 1.10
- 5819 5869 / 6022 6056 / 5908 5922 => 0.41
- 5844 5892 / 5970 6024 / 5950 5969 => -0.41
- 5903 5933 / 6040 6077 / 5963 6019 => 1.20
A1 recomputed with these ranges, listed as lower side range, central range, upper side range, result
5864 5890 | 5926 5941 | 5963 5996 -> -0.4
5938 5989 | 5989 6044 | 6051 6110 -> 1.1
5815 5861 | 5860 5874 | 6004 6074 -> 0.5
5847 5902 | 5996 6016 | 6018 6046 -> -0.5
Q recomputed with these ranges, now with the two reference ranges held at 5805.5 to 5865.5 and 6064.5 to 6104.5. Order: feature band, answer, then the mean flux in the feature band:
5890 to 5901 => 1.8 AA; 55.6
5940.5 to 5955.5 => 0.3 AA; 65.3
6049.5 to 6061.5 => -0.1 AA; 66.8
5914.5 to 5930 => 0.5 AA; 64.1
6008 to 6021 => 0.2 AA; 65.7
